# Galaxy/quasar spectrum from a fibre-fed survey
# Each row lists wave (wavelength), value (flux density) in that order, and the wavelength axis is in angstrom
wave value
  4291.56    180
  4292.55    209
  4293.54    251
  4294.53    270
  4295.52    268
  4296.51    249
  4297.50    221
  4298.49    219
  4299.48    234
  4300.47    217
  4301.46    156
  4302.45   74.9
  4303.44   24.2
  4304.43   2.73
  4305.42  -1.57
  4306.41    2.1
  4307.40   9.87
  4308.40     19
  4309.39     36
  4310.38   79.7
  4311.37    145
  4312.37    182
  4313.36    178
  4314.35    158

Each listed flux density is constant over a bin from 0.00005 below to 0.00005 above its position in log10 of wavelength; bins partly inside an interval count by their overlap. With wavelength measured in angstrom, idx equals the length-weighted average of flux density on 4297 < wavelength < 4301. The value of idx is 222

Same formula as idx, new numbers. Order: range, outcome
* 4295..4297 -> 258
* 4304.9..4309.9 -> 13.2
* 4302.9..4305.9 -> 9.52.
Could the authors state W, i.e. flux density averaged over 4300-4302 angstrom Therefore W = 184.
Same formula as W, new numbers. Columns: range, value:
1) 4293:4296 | 262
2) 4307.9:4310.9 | 45.8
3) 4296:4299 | 230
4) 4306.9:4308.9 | 14.4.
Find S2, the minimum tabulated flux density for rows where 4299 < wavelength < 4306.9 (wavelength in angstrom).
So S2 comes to -1.57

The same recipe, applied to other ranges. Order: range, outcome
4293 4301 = 217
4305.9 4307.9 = 2.1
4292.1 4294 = 209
